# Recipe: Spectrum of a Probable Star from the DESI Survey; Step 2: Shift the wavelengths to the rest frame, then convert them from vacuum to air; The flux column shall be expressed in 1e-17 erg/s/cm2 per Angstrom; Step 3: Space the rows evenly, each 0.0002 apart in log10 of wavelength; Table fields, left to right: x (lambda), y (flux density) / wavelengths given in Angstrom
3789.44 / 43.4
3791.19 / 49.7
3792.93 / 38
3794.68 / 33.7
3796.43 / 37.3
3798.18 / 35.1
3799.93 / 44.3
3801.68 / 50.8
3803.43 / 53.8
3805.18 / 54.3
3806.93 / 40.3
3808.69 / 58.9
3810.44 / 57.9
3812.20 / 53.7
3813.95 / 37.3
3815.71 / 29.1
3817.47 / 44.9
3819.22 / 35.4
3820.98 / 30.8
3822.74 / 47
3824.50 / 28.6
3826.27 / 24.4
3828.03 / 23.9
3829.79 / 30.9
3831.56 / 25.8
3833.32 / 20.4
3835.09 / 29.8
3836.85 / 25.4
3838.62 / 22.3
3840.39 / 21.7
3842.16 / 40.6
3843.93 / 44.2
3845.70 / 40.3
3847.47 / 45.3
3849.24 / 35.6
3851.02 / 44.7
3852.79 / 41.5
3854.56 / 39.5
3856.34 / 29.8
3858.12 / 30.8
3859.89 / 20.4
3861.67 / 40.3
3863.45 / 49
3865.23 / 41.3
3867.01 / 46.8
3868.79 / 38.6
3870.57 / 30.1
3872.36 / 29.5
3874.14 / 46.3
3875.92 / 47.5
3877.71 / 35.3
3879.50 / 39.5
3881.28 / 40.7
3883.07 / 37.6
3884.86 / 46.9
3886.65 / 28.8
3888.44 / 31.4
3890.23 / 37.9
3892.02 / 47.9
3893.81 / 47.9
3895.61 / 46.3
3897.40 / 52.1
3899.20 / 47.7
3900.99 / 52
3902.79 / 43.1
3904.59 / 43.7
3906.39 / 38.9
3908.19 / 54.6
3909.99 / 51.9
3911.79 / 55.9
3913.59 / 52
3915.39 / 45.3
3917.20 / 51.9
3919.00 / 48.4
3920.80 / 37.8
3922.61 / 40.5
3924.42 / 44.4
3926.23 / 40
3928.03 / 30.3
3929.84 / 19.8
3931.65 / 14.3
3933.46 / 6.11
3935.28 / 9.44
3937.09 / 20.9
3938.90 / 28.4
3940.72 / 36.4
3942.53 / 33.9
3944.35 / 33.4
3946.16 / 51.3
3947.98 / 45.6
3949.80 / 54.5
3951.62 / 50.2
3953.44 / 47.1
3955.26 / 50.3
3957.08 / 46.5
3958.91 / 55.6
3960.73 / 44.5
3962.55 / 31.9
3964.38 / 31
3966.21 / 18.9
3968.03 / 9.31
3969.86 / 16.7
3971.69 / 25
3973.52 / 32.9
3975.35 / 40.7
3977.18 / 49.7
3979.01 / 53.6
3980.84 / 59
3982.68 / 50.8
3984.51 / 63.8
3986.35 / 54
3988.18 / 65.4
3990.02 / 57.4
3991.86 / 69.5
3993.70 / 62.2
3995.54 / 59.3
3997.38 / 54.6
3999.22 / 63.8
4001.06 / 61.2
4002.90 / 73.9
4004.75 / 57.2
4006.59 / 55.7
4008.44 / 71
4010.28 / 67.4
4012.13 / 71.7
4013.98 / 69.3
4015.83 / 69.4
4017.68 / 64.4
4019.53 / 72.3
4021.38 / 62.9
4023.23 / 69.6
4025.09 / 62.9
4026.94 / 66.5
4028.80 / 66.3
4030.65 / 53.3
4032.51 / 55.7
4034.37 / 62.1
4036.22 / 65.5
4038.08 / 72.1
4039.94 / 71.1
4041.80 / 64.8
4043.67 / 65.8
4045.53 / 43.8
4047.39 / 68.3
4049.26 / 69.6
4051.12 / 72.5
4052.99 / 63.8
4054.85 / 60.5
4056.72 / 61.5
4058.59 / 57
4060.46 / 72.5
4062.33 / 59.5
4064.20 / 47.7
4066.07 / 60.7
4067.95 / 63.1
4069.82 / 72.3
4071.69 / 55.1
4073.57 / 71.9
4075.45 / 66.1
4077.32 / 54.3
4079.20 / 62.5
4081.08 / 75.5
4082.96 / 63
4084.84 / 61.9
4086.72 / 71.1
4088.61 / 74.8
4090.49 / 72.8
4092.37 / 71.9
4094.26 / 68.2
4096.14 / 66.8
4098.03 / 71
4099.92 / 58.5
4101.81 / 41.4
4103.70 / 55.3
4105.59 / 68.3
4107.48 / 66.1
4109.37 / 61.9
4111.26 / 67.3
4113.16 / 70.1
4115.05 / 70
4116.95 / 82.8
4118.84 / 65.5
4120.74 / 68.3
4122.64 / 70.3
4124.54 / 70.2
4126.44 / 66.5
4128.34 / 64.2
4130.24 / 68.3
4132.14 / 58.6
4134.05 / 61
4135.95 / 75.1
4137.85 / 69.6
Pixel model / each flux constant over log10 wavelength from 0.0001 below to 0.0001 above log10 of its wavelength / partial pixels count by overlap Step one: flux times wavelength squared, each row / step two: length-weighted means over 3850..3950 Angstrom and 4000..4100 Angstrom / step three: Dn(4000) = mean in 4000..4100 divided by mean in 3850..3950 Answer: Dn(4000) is 1.8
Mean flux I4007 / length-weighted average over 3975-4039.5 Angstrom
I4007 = 62.4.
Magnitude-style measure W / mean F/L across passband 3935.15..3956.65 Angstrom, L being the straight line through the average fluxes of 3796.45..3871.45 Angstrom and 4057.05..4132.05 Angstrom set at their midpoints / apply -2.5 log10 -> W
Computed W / 0.25 mag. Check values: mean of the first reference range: 37.7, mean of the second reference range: 65.4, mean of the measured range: 39.7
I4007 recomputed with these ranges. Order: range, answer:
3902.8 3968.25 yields 38.6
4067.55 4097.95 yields 67.2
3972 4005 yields 56.6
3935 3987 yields 39.8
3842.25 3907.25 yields 40.5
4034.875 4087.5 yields 64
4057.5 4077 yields 62.3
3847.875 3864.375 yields 37.1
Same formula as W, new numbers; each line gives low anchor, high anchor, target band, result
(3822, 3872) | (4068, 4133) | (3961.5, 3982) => 0.43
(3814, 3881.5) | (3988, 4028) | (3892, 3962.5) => 0.19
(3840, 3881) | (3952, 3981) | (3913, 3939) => 0.17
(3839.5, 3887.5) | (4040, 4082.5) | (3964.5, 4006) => 0.09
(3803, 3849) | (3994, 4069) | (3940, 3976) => 0.39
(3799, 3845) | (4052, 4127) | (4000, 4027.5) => -0.16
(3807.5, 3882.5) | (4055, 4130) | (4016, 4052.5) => -0.11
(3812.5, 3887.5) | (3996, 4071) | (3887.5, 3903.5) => -0.06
